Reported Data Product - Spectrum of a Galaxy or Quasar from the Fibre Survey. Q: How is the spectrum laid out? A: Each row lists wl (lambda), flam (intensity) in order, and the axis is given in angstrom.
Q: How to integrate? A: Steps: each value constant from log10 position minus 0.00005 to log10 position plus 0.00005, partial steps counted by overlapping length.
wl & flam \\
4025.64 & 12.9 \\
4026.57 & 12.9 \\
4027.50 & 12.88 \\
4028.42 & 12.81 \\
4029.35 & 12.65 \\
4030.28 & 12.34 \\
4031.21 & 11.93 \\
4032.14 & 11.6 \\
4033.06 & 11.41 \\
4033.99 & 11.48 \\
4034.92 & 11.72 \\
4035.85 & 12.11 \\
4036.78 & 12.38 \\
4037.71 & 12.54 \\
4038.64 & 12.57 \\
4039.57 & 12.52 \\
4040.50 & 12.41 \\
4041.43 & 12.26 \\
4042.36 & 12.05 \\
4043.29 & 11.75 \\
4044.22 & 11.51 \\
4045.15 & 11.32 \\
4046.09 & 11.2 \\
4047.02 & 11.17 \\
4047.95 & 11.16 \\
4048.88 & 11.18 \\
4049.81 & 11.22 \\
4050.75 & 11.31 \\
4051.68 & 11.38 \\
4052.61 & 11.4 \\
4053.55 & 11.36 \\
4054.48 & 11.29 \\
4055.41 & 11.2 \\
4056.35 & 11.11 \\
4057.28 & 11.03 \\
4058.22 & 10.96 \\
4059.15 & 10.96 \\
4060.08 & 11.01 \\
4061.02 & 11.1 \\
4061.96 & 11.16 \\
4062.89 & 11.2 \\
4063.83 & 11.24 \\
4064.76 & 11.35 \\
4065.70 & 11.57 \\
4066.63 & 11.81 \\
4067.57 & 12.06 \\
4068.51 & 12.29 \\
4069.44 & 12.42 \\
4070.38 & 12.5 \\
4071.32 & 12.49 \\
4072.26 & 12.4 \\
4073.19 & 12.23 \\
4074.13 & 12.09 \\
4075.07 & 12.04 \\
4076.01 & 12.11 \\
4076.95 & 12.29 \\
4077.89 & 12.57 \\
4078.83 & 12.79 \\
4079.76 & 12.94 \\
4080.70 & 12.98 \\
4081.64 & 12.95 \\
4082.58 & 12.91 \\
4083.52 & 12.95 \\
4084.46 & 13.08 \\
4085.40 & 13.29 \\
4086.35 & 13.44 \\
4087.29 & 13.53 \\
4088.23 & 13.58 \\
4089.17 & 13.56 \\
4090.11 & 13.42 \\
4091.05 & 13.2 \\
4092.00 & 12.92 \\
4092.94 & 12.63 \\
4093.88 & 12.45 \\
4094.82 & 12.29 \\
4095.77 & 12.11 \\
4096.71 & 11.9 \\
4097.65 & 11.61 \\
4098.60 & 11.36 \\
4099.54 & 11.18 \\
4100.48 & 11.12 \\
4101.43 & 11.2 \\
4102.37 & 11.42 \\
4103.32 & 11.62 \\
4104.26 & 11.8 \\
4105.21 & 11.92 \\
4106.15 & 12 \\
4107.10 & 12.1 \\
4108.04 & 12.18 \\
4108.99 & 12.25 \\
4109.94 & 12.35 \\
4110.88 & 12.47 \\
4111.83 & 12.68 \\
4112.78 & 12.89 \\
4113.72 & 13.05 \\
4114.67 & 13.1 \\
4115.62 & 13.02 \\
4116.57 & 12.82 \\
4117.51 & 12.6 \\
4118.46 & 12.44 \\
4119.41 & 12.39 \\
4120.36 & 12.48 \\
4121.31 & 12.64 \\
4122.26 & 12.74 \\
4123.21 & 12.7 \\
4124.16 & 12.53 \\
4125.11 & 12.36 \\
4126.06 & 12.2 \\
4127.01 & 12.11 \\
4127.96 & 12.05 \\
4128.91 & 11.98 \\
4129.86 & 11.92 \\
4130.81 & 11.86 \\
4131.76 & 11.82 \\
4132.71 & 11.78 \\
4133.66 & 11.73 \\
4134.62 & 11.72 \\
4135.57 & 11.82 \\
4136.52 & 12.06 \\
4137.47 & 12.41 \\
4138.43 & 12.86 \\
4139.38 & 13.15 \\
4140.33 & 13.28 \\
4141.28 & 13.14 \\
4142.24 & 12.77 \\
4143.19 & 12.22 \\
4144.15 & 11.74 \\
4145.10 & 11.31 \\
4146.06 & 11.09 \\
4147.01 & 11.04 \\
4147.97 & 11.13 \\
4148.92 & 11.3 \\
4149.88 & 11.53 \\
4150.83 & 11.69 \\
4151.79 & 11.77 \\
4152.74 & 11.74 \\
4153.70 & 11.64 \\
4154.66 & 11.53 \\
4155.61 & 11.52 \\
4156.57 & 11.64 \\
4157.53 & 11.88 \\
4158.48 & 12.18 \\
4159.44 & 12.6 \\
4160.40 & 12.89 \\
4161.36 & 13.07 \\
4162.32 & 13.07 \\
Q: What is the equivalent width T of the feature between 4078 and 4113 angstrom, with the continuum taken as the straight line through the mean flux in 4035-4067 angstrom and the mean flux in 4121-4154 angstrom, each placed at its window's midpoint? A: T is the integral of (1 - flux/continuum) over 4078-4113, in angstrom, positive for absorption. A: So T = -1.97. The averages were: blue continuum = 11.5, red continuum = 12.1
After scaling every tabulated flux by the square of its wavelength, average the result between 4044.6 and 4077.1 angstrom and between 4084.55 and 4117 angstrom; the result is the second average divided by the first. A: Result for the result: 1.10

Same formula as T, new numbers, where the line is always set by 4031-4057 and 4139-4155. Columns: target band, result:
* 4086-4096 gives -1.1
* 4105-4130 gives -1.4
